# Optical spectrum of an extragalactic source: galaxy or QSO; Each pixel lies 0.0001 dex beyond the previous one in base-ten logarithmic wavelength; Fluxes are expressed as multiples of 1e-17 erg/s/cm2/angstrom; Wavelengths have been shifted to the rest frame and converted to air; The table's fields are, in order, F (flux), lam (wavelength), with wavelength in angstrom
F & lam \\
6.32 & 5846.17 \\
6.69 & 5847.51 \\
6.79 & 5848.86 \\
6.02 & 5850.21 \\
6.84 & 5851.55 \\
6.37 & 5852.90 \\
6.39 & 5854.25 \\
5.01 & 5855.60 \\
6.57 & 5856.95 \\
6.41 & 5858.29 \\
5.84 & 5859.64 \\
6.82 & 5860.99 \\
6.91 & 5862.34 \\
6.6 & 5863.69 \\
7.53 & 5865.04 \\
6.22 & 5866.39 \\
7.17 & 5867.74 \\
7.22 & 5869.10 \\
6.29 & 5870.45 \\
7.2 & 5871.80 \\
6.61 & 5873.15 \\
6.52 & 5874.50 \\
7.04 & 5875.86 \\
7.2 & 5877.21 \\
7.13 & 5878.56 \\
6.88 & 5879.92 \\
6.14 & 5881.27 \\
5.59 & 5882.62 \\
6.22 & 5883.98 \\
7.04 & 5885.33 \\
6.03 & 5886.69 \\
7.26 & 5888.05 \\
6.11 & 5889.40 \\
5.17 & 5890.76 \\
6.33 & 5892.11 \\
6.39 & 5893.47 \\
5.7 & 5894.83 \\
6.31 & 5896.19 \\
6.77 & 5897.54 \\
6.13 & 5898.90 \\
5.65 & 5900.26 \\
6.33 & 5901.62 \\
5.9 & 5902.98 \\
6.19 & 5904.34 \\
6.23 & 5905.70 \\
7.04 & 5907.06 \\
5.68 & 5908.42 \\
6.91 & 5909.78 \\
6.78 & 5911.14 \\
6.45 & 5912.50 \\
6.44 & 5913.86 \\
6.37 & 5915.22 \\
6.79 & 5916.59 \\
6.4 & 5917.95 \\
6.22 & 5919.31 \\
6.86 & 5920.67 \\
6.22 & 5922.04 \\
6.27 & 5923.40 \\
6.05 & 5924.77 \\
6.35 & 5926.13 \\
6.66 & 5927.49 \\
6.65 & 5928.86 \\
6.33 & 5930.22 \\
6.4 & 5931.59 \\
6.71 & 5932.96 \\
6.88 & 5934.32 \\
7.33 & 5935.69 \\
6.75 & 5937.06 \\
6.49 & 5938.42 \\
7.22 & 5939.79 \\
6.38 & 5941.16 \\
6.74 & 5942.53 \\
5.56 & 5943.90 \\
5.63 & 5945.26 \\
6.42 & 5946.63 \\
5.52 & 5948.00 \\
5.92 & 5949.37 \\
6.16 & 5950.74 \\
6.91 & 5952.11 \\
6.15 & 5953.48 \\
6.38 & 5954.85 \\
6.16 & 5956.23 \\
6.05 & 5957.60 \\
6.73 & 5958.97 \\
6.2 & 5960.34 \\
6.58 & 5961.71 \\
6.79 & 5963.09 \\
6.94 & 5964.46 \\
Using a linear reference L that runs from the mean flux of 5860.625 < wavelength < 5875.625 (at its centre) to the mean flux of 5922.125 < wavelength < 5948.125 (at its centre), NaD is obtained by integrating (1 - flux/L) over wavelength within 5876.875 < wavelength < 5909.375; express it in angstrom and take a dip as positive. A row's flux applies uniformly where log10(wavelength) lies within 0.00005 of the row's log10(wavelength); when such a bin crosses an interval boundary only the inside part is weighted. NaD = 1.9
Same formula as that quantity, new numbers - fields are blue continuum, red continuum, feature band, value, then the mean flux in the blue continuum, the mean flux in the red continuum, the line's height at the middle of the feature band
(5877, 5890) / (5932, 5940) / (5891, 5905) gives 1.04 angstrom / 6.54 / 6.86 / 6.63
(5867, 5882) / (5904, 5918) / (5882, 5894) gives 0.85 angstrom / 6.85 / 6.49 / 6.72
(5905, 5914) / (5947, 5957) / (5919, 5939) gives -0.62 angstrom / 6.51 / 6.17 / 6.36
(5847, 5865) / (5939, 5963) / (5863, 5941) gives -1.79 angstrom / 6.44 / 6.29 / 6.37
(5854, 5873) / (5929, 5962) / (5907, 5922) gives -0.07 angstrom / 6.59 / 6.4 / 6.47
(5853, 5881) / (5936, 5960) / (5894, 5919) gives 0.61 angstrom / 6.66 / 6.32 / 6.5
